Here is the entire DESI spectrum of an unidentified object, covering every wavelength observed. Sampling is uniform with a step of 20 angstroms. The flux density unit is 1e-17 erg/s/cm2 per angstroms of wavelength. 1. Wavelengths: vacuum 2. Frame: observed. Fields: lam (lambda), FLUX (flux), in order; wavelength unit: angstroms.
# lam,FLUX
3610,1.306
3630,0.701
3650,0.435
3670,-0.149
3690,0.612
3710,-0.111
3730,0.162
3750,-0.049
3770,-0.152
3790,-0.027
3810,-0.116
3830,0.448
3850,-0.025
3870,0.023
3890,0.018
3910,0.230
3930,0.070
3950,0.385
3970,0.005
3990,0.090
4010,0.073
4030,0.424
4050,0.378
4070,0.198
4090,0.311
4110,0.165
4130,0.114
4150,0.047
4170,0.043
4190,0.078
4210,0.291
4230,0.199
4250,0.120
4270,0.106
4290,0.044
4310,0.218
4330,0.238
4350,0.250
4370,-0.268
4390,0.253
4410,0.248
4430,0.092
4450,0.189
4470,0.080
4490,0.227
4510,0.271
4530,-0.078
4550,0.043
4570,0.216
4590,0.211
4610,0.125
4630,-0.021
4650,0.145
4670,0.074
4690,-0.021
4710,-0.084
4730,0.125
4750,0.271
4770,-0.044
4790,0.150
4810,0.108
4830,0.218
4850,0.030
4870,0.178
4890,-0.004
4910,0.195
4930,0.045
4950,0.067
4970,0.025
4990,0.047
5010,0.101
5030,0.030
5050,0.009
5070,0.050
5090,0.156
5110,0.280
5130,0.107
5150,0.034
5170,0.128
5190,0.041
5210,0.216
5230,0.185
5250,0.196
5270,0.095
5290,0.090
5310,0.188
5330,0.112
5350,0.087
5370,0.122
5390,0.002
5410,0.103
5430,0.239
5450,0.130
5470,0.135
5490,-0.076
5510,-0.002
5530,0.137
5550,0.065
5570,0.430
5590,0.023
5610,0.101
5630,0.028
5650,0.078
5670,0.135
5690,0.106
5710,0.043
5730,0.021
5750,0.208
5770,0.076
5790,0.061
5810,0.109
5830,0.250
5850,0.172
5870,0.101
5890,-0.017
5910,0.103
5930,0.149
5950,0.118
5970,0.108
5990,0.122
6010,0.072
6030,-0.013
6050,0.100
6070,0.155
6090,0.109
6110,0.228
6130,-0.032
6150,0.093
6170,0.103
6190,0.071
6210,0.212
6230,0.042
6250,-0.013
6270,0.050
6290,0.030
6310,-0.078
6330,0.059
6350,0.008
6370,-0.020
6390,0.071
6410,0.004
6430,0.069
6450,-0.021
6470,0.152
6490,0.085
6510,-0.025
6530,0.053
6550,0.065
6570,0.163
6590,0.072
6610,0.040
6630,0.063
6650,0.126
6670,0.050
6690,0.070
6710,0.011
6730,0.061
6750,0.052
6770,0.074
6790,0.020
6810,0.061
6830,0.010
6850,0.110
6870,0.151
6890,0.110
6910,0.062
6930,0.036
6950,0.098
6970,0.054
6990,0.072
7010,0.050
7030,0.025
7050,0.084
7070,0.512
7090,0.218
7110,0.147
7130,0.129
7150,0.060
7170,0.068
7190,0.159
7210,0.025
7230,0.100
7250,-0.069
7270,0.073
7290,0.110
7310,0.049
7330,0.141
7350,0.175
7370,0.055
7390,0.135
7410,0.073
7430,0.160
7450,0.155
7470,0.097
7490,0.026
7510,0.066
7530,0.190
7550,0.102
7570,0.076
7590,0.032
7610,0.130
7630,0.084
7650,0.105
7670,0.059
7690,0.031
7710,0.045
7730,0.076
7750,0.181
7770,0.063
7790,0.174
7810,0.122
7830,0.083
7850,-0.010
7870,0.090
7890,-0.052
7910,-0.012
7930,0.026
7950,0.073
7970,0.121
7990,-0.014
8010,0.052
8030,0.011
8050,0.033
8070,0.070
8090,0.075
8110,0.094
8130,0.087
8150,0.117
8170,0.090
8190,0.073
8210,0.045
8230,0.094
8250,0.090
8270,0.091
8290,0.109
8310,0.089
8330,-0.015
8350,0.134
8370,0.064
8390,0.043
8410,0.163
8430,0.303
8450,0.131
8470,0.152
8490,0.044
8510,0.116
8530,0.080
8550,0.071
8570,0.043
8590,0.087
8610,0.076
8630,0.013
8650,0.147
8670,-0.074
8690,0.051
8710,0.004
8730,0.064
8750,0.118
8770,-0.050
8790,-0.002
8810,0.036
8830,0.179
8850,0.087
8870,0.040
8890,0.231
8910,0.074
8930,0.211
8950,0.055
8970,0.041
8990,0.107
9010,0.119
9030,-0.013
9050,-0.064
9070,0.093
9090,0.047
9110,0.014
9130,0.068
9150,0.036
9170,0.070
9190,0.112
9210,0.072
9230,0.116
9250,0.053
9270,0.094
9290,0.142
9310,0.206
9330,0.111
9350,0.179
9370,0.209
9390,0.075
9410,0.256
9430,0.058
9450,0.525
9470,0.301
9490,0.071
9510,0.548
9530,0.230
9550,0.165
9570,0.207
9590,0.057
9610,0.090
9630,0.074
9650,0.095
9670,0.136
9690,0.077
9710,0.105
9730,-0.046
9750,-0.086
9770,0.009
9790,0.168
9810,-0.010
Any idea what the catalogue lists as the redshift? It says 0.898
